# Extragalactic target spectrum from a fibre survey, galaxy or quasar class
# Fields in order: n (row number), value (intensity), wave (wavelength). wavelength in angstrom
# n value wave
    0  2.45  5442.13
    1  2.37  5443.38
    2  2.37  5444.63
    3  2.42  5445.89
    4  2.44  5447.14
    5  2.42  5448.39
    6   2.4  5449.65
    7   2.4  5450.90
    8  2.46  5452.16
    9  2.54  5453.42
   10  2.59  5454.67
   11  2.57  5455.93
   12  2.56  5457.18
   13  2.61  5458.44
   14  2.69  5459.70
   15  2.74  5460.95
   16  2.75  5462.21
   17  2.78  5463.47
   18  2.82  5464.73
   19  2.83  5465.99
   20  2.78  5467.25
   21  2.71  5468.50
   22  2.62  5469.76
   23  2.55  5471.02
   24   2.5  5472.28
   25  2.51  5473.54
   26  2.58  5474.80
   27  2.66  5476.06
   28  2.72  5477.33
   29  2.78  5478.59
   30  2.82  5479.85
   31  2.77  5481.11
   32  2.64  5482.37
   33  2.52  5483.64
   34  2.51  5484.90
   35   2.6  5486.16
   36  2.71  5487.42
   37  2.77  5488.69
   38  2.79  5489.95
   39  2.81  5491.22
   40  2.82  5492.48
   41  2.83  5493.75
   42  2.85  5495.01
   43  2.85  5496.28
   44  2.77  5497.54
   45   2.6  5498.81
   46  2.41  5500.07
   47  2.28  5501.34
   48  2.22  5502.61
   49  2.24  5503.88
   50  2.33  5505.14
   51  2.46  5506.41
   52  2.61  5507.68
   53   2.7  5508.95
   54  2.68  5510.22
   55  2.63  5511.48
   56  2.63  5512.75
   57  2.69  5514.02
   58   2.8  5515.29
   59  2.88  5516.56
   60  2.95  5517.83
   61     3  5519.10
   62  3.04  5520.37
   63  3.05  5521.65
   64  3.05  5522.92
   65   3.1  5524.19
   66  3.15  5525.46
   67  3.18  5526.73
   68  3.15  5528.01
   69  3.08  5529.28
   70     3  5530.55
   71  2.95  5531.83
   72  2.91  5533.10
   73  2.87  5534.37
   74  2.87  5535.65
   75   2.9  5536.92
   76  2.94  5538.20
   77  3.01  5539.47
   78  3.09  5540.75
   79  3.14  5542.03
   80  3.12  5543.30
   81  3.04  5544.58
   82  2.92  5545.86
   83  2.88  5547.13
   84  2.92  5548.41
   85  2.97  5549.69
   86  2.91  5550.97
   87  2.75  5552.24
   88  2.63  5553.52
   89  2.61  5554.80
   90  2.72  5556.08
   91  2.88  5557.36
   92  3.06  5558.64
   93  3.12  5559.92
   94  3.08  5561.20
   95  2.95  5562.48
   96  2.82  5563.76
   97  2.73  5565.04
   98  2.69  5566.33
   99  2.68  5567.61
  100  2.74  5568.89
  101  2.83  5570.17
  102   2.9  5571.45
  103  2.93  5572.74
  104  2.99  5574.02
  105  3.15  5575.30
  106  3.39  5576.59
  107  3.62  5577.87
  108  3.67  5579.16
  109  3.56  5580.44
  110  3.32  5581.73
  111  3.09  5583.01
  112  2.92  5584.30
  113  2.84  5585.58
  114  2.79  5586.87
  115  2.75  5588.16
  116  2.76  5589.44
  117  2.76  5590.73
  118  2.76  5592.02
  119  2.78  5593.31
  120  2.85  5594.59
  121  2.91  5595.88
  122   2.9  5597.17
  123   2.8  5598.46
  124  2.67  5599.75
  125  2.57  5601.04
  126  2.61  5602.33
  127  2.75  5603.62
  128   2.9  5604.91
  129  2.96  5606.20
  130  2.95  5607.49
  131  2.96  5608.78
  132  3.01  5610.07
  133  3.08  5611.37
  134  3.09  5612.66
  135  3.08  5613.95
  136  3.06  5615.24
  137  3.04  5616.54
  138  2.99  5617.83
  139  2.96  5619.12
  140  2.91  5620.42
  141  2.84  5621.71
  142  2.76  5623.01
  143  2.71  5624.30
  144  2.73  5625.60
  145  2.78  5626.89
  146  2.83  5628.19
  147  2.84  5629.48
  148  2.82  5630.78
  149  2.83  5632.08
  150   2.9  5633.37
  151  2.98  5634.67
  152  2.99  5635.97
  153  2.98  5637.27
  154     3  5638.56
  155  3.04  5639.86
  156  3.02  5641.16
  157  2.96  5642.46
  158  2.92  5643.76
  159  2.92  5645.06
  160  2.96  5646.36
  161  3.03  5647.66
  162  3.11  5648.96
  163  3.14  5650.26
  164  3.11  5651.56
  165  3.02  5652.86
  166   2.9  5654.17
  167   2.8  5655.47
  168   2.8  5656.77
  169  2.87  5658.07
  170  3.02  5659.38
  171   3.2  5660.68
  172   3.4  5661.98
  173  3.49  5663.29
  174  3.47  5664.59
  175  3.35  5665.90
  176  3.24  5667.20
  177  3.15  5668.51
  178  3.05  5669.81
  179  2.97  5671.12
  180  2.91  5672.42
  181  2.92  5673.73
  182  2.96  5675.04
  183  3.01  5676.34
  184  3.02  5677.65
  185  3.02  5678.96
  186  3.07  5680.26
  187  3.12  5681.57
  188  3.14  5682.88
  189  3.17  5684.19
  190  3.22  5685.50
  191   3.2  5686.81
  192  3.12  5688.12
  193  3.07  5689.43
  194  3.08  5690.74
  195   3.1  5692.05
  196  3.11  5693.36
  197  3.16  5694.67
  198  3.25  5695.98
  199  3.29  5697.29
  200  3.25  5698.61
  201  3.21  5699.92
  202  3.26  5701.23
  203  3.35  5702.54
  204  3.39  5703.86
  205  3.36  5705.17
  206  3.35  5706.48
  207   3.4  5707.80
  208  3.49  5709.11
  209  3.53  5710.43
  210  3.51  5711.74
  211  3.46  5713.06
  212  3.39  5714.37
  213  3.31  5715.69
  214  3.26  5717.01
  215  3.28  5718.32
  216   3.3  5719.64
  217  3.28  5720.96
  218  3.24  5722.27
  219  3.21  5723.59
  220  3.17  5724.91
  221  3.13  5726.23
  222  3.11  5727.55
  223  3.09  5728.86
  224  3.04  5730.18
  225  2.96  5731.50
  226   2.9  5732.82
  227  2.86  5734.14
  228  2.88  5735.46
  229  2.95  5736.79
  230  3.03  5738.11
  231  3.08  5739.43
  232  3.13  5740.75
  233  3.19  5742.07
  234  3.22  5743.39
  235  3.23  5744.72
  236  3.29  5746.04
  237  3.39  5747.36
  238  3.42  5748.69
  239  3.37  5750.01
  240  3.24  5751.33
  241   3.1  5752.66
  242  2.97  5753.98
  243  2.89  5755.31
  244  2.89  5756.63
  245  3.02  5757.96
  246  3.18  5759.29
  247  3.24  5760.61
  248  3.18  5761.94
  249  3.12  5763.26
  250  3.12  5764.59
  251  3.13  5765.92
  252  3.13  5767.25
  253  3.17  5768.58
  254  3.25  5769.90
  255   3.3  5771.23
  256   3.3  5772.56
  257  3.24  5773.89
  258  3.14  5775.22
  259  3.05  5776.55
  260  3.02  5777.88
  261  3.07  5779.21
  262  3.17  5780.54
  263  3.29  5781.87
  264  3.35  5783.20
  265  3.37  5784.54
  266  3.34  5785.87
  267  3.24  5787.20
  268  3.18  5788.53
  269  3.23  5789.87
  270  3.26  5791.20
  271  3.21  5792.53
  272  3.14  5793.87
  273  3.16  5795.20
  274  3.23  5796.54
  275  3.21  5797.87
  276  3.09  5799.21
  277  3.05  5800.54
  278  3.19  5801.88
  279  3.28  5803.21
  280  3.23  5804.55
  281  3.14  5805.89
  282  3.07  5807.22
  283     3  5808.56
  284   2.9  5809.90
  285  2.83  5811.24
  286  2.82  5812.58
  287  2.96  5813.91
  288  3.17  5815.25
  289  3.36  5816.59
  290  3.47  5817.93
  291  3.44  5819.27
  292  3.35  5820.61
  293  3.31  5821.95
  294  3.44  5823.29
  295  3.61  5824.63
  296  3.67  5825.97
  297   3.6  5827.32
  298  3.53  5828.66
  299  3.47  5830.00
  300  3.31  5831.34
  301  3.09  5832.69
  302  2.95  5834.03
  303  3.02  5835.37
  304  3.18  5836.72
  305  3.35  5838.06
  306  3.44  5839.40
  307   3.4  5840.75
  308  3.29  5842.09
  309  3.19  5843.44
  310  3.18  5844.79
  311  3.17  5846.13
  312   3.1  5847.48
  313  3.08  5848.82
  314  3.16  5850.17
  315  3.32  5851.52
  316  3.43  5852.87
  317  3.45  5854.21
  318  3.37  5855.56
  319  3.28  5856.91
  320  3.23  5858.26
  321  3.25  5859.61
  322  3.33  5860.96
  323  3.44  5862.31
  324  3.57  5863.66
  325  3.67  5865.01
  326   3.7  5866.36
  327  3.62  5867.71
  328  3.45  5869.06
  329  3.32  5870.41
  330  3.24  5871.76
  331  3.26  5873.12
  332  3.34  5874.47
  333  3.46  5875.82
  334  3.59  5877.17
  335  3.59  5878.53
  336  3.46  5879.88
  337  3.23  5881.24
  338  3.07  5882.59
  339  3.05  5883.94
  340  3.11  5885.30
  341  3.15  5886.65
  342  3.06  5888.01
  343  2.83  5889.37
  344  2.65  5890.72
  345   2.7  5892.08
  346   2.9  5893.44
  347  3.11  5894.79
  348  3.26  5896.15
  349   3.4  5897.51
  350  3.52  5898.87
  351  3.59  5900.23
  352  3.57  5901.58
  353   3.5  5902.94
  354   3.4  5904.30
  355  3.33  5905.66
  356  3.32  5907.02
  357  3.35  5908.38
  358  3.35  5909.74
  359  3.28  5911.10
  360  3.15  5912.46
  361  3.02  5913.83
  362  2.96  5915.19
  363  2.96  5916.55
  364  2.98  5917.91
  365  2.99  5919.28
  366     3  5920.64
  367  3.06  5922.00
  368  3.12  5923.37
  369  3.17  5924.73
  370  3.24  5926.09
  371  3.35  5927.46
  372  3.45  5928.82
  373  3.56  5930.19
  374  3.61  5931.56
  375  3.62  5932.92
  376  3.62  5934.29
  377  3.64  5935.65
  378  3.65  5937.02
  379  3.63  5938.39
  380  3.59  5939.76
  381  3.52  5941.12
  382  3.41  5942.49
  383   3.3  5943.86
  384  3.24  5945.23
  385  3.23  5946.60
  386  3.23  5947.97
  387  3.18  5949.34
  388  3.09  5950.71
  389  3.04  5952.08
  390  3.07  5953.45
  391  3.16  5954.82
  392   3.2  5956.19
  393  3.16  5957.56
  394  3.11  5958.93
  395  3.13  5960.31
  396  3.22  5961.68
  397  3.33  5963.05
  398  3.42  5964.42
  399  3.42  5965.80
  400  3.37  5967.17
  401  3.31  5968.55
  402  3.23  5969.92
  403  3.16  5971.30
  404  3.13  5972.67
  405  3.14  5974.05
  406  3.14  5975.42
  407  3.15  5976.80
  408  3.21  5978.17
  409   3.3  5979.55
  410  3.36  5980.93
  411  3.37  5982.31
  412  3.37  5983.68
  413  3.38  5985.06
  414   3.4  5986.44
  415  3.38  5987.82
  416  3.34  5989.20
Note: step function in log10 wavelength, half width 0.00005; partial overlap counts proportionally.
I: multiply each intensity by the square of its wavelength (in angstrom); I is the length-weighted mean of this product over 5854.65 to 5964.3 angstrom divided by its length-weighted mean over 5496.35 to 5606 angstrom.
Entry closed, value 1.3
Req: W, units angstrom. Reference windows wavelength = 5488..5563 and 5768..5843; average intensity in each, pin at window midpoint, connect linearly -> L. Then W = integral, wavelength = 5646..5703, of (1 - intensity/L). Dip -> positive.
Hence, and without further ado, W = -1.2 angstrom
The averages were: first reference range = 2.84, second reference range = 3.23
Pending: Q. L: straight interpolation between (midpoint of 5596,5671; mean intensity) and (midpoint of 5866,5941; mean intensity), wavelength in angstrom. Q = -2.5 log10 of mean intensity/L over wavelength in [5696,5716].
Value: -0.11 mag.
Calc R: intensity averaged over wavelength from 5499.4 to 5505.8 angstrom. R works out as 2.3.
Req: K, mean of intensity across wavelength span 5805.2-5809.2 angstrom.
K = 3.07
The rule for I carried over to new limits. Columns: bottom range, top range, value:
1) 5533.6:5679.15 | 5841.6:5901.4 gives 1.21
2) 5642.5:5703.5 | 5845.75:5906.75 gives 1.14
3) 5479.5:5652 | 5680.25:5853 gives 1.19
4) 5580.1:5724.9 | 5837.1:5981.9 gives 1.17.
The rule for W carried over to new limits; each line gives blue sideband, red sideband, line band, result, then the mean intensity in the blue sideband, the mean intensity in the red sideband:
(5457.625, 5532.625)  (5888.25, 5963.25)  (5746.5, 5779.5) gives -1.08 angstrom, 2.74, 3.25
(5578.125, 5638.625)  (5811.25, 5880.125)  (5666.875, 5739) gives -1.93 angstrom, 2.92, 3.34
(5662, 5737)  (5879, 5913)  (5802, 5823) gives 0.28 angstrom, 3.19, 3.22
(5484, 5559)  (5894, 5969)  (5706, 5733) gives -1.89 angstrom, 2.82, 3.3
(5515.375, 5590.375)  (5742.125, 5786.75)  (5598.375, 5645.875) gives 2.32 angstrom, 2.98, 3.19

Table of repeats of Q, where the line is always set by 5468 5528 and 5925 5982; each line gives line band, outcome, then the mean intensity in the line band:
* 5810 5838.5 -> -0.04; 3.27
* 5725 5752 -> -0.03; 3.13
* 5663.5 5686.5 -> -0.06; 3.11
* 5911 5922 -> 0.08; 3.03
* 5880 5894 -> 0.08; 2.99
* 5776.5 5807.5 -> -0.03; 3.2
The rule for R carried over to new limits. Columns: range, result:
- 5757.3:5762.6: 3.16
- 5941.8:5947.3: 3.29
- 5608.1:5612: 3.01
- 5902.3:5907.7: 3.39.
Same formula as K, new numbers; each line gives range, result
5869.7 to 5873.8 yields 3.27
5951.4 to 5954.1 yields 3.06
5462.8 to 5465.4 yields 2.79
